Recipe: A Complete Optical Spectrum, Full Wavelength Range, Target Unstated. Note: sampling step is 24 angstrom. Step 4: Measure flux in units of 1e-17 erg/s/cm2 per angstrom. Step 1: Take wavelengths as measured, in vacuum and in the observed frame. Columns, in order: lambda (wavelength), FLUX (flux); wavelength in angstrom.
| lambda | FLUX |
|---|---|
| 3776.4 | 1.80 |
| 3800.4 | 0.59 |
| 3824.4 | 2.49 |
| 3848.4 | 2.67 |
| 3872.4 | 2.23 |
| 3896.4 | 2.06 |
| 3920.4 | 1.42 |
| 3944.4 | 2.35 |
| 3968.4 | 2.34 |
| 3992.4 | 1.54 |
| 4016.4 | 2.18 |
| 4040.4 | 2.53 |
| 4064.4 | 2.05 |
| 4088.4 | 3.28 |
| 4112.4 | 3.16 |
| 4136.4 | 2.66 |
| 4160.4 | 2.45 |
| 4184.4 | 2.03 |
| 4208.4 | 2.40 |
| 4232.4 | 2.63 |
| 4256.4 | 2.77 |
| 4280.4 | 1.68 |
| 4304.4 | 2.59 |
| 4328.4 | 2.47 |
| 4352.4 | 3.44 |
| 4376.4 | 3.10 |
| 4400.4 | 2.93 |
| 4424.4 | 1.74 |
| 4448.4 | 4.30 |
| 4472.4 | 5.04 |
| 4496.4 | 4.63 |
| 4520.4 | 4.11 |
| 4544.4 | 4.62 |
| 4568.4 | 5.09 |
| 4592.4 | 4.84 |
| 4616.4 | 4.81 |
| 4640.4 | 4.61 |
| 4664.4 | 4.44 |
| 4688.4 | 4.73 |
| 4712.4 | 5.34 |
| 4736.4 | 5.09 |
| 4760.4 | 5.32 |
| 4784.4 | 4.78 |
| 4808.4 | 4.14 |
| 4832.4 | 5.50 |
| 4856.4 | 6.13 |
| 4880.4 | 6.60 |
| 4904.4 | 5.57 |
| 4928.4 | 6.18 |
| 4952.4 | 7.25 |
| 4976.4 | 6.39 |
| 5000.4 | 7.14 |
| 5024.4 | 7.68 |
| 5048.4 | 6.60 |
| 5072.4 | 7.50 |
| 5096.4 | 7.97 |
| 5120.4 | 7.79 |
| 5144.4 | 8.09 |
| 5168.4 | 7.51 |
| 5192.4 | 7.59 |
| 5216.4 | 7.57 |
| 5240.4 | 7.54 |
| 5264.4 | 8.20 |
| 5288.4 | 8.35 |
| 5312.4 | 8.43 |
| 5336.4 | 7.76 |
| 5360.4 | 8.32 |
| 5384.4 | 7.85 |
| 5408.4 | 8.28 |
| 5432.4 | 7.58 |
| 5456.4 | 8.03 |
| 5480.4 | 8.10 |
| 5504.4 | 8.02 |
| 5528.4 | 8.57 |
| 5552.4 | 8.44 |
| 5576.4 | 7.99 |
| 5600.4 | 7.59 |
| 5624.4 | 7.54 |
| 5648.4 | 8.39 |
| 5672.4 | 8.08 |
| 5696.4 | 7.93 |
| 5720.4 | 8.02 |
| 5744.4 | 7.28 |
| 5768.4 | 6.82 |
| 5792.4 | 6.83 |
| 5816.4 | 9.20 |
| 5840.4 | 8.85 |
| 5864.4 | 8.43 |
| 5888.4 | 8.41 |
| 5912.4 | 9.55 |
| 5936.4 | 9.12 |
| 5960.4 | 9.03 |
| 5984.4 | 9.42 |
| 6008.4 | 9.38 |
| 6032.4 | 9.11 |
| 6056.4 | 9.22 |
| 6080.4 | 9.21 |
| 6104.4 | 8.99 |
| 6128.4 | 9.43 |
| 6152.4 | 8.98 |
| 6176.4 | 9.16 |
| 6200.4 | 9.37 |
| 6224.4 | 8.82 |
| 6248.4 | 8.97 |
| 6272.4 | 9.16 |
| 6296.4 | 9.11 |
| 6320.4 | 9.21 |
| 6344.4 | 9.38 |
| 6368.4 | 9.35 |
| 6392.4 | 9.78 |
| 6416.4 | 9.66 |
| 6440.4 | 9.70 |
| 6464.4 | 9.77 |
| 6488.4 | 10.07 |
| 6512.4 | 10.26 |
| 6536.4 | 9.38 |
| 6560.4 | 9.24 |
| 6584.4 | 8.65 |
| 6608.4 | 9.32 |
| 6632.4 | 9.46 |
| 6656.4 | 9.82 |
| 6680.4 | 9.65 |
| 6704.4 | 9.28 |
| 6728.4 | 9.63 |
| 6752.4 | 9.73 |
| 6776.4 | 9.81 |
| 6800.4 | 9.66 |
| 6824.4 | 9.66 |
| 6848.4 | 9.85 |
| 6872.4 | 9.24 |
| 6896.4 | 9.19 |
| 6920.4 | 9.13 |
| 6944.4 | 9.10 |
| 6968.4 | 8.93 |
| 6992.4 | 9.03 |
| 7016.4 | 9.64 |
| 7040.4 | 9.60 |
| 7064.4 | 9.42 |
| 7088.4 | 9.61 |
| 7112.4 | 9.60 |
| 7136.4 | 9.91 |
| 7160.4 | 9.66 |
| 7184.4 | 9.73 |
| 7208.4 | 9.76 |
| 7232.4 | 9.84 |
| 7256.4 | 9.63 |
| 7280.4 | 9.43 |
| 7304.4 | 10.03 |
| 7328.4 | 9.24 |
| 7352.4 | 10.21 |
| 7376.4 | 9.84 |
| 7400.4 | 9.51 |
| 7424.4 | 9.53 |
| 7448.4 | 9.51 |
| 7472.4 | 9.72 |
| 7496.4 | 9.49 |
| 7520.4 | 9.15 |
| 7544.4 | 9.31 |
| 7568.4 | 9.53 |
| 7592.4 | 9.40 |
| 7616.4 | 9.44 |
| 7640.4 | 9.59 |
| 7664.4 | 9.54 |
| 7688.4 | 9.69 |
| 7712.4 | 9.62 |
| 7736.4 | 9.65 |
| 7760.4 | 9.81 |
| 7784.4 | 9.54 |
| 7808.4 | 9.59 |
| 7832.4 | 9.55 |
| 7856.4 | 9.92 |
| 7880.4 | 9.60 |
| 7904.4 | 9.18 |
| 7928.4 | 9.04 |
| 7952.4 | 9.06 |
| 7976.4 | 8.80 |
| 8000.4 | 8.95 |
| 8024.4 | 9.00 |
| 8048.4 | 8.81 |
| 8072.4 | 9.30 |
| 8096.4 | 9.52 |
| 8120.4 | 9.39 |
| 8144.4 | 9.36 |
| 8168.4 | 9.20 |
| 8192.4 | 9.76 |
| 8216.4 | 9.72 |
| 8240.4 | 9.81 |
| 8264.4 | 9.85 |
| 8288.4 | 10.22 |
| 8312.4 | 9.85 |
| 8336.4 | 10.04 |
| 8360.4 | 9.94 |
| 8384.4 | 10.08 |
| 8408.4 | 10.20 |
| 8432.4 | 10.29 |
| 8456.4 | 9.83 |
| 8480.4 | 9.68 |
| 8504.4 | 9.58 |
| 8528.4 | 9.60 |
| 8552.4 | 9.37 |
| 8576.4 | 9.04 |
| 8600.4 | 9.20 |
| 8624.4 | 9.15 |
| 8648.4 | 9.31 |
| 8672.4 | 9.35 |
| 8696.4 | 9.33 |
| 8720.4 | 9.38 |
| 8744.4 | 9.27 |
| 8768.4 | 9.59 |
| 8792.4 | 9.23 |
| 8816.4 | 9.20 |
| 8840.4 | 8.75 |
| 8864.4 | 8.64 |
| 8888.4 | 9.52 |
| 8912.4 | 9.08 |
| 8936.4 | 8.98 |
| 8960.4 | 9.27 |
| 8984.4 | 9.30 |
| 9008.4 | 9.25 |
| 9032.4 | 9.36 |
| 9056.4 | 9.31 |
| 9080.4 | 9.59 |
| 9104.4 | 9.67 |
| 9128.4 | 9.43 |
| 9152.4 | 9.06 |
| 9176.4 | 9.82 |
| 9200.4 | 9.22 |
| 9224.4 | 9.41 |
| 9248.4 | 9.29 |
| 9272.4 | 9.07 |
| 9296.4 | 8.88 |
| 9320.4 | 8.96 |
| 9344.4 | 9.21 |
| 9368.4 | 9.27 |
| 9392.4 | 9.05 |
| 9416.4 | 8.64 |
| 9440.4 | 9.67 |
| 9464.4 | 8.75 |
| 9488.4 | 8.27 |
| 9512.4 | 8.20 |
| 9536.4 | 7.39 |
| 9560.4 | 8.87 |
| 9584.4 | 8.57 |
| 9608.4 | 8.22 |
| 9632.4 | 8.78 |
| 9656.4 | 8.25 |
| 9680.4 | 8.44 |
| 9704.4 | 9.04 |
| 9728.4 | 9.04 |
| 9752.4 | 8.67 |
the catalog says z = 0.12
